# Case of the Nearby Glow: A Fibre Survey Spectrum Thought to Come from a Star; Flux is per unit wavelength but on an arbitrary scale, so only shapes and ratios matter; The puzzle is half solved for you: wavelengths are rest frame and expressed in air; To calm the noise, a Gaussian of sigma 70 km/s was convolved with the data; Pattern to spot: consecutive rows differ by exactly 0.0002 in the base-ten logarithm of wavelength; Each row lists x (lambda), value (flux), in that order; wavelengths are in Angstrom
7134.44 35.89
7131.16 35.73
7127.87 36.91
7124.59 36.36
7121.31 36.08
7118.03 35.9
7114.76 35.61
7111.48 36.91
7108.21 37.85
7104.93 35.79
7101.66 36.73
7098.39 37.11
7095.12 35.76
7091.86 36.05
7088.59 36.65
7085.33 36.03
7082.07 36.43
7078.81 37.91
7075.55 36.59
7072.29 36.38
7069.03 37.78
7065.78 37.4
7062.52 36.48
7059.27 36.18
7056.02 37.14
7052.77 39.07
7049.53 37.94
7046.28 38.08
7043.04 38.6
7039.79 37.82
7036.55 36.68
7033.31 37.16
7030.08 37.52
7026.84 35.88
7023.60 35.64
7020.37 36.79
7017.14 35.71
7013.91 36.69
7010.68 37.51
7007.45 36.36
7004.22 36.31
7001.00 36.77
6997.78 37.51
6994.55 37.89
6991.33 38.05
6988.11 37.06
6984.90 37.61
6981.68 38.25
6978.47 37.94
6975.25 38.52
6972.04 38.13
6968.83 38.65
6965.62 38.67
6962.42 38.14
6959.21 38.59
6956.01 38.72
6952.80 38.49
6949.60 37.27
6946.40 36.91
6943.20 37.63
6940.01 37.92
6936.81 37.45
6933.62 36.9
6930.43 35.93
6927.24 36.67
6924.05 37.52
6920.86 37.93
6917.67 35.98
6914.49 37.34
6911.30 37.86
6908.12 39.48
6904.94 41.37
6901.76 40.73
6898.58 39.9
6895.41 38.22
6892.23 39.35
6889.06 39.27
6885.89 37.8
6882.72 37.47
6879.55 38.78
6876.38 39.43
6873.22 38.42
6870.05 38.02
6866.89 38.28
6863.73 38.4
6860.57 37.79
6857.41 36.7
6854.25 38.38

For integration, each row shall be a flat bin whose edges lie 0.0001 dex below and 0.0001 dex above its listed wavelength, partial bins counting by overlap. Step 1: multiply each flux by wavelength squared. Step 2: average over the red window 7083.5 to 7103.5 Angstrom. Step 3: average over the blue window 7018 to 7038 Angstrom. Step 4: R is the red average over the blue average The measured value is 1.01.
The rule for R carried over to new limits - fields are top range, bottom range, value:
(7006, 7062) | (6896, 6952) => 1.01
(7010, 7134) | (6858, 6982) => 1.01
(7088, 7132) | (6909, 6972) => 1.01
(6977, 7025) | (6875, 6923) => 0.99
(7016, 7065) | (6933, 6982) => 1.00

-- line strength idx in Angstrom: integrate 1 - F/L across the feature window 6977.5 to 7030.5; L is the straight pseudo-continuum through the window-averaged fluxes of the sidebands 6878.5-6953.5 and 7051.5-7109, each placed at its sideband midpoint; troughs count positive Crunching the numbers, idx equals 0.6 Angstrom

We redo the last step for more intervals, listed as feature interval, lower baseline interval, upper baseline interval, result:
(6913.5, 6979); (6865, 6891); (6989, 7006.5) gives 0.1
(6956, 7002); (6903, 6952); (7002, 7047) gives -1.0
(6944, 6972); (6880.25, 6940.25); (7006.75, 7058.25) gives -0.3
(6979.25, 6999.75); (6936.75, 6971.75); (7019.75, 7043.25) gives -0.1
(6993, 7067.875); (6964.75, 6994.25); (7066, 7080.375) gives 1.0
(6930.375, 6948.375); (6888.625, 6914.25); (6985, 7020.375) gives 0.6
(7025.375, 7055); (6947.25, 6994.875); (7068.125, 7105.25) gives -0.3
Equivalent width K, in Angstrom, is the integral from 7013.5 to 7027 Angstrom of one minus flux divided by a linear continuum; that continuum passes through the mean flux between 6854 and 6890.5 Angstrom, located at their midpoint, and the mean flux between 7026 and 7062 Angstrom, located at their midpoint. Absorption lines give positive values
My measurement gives 0.5 Angstrom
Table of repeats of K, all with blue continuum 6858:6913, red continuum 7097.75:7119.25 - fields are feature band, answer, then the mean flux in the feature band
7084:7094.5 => 0.15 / 36.2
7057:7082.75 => 0.01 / 36.9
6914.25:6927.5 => 0.47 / 37.1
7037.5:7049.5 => -0.27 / 38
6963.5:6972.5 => -0.13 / 38.5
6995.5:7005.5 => 0.18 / 36.9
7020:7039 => 0.35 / 36.7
